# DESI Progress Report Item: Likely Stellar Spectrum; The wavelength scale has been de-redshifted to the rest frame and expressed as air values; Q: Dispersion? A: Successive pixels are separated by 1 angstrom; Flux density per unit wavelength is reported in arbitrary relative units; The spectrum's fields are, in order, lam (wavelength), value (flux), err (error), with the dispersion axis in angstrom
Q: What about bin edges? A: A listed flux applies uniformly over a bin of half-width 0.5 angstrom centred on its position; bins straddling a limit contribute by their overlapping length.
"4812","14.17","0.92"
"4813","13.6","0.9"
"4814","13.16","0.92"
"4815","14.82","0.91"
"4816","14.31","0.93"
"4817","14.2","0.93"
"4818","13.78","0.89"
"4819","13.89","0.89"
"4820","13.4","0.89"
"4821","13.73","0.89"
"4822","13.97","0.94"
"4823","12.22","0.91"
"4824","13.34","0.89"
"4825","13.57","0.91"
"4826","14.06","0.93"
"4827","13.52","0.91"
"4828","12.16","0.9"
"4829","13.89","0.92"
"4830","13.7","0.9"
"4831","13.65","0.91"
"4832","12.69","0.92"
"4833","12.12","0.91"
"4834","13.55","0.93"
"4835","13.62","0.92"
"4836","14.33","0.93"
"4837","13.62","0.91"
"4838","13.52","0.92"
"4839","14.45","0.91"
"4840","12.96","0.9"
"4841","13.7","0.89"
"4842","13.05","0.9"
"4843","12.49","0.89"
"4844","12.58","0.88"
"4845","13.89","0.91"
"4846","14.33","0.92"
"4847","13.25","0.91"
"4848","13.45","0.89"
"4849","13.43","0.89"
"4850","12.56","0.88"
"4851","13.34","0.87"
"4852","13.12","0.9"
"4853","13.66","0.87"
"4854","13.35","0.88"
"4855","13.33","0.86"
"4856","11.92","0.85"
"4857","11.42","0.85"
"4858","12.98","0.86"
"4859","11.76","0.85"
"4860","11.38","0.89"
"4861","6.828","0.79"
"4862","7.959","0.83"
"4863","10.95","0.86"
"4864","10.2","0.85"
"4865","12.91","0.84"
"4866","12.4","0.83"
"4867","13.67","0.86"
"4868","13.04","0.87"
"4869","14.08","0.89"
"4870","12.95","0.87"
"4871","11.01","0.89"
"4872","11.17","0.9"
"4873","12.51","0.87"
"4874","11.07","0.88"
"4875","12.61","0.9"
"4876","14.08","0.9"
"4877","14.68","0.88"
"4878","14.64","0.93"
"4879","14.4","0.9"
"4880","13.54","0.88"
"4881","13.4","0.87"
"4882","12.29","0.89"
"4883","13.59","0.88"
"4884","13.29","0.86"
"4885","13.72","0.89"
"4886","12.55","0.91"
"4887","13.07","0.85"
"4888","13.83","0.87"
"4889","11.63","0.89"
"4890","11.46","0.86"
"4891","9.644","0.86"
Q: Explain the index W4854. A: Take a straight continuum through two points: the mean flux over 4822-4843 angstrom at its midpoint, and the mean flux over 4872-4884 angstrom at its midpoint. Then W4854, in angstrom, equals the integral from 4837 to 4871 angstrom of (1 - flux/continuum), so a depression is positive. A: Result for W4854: 1.9 angstrom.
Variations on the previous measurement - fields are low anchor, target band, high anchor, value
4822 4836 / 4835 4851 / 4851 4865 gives -1.3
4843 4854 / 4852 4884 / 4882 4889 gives 2.0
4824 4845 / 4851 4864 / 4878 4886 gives 1.8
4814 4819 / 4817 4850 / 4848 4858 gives 0.3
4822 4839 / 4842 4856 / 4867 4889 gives 0.1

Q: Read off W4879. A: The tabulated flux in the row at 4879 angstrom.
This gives 14.4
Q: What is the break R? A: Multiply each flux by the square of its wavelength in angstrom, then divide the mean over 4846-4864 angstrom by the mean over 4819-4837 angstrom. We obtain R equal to 0.9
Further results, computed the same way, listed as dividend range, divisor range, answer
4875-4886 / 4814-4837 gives 1.03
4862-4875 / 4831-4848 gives 0.91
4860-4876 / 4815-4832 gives 0.87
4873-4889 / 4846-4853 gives 1.01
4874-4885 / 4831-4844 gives 1.03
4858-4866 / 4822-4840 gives 0.80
